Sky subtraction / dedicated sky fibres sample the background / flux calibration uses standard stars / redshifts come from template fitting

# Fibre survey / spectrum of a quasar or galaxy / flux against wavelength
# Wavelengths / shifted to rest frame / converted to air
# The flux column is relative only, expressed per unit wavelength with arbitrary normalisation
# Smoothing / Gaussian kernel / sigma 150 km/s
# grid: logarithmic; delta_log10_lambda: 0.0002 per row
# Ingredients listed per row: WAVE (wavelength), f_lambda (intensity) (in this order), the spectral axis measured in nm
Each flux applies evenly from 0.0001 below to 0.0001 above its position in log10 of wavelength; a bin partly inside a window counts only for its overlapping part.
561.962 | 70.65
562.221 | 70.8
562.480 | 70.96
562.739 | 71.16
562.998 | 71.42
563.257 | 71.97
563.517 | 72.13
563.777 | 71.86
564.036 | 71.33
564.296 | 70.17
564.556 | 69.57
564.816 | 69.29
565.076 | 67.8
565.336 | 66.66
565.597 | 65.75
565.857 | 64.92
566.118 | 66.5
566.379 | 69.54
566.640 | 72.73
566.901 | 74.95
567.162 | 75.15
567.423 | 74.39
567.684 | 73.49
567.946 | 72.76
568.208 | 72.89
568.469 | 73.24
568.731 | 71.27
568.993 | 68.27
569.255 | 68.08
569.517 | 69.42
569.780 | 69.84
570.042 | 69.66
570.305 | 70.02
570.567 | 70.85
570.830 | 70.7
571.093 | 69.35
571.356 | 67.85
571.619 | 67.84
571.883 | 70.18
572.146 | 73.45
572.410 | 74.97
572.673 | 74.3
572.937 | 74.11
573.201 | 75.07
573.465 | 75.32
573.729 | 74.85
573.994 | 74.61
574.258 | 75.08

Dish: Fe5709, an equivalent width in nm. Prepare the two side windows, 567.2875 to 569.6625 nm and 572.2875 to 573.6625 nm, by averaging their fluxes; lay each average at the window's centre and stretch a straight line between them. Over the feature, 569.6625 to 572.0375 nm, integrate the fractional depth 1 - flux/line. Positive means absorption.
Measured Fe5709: 0.12 nm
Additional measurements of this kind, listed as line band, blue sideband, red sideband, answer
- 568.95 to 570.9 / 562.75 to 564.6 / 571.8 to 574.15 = 0.10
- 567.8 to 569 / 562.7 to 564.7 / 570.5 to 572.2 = -0.03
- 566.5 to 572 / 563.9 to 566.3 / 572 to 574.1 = 0.02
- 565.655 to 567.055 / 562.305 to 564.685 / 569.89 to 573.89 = 0.04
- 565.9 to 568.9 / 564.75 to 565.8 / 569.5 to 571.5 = -0.18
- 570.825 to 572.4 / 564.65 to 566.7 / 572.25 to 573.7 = 0.07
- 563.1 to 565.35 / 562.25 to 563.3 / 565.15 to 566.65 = -0.03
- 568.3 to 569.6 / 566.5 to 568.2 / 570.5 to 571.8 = 0.03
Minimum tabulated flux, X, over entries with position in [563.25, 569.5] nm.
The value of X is 64.92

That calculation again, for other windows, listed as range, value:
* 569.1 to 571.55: 67.85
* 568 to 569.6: 68.08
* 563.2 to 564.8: 69.57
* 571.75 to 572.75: 70.18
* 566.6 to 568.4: 72.73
